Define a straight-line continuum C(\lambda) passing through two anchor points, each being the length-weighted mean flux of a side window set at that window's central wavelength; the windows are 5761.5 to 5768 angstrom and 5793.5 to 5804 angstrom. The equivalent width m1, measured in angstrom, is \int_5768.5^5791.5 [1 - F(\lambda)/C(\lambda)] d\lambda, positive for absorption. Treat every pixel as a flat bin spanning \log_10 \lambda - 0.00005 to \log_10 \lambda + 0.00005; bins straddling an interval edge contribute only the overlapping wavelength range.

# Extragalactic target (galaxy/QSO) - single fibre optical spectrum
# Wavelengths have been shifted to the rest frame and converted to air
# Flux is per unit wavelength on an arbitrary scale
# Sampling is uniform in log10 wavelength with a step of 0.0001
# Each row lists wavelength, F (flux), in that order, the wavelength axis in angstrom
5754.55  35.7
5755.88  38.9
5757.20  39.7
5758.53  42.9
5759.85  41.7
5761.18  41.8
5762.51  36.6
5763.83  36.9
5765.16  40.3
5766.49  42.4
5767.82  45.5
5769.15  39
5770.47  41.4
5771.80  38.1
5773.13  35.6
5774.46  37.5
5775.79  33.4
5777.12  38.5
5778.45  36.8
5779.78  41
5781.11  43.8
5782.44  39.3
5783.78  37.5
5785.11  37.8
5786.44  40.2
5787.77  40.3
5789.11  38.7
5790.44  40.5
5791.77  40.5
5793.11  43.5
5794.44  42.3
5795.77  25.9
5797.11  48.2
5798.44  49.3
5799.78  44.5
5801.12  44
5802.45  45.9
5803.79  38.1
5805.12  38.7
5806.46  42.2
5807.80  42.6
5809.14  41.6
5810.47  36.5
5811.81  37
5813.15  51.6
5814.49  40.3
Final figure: 1.3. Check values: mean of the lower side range 40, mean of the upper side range 42.5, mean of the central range 38.8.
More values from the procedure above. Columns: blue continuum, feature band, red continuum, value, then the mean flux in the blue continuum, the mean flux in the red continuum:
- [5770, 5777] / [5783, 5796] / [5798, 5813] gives 0.1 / 37.2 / 42.1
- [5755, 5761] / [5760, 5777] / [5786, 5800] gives 0.7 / 40.7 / 41.2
